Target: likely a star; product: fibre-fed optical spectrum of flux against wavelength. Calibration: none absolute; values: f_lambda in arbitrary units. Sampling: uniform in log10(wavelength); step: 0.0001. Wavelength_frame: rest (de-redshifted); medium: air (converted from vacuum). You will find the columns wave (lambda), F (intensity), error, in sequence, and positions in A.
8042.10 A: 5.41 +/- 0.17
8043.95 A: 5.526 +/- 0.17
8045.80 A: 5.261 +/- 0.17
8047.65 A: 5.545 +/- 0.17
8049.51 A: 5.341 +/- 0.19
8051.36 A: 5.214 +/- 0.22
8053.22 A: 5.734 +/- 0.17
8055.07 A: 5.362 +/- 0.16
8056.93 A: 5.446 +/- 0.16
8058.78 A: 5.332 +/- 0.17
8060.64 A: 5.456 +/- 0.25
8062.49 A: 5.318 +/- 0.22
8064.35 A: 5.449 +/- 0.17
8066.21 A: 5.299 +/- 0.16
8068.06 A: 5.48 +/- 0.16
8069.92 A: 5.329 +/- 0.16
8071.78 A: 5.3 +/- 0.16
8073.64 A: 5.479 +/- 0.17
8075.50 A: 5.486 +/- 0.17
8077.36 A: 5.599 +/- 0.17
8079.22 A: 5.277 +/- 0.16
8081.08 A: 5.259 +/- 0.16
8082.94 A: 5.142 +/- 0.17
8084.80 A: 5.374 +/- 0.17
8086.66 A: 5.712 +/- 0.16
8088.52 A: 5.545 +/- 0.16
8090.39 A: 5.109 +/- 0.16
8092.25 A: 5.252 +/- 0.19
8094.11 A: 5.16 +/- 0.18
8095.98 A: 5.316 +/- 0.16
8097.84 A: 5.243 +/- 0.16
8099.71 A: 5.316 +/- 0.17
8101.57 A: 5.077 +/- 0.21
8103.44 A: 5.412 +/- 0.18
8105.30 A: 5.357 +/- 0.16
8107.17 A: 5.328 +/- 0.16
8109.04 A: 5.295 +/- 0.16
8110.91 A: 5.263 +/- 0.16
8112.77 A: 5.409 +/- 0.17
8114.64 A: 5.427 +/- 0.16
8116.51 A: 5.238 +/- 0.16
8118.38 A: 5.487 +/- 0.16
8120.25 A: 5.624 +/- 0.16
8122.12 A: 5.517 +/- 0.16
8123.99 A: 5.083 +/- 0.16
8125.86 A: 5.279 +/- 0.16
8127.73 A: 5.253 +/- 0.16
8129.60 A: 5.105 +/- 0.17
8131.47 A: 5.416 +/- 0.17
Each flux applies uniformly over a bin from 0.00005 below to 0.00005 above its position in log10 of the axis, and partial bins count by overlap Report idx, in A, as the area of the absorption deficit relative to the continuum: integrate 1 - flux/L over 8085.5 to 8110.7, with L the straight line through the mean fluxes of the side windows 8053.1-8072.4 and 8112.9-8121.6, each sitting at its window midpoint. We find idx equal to 0.5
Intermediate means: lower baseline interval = 5.4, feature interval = 5.31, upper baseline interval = 5.44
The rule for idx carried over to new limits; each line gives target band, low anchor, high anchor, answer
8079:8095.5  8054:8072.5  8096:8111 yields 0.0 A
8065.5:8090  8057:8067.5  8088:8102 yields -0.4 A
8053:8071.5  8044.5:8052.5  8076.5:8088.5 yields -0.1 A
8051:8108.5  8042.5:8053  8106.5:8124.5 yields 0.3 A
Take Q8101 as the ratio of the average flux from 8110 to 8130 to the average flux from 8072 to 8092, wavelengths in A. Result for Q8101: 0.99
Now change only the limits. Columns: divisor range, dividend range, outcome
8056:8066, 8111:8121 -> 1.01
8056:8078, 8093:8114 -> 0.98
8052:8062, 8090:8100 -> 0.96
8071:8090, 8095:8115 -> 0.98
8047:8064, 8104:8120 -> 0.99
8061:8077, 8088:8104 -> 0.97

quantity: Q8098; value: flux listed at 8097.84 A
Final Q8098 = 5.243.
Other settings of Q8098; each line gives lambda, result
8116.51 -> 5.238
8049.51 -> 5.341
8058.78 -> 5.332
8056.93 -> 5.446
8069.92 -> 5.329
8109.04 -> 5.295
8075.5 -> 5.486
